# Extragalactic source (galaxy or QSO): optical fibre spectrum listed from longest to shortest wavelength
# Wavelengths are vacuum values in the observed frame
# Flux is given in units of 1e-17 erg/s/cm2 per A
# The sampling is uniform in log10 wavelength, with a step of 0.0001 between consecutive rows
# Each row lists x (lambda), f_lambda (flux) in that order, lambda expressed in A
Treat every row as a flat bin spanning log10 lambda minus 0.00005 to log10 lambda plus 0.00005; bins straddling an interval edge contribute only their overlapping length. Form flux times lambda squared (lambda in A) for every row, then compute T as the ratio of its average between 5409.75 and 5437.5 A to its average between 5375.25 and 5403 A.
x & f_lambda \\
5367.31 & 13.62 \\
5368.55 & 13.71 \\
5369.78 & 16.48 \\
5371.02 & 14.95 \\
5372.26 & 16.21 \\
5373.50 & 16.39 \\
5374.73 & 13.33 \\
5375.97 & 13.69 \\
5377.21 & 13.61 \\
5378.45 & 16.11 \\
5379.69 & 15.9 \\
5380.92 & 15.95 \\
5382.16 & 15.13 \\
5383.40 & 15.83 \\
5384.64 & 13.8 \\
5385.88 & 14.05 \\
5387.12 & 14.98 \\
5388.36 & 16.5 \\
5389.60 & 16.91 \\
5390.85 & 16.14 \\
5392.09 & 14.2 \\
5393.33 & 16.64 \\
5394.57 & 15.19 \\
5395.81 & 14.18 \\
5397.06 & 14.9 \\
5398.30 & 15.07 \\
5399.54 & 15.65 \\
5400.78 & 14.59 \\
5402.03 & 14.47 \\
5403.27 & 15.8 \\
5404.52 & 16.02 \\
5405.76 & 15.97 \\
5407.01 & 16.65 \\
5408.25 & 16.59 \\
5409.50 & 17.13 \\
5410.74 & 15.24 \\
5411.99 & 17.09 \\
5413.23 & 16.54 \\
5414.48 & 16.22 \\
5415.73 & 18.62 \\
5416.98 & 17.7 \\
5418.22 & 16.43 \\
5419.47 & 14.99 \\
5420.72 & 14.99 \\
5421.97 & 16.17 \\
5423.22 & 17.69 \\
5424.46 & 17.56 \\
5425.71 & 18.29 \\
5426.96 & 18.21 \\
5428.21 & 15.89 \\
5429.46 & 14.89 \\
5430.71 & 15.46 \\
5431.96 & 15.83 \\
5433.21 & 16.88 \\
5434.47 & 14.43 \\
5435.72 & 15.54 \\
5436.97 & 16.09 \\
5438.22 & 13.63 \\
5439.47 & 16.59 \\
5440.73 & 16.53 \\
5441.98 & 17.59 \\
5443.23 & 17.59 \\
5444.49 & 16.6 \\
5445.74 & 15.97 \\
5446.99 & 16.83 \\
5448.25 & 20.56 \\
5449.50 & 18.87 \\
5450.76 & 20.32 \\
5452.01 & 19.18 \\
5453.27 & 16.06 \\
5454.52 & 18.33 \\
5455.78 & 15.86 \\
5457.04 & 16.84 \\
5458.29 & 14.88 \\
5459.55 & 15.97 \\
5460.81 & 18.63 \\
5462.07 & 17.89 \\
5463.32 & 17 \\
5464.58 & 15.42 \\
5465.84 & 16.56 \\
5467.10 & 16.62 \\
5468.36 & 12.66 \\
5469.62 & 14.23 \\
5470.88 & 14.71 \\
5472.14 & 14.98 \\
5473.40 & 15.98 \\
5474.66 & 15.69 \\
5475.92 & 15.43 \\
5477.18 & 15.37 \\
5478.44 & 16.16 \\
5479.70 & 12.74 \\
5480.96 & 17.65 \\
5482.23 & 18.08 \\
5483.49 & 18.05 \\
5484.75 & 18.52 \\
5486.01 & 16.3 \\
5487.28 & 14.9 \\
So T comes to 1.1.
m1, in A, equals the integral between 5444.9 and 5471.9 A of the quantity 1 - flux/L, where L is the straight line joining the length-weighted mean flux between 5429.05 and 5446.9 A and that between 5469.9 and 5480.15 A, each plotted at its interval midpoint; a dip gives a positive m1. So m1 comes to -2.2 A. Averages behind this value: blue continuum 16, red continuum 15.2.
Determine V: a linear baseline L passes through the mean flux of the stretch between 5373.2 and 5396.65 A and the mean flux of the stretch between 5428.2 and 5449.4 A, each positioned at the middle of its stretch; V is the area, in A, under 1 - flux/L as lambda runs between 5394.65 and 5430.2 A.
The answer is -0.9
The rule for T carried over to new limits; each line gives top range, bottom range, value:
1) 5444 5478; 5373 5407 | 1.12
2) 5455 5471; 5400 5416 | 1.01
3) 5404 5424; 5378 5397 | 1.08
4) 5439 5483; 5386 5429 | 1.05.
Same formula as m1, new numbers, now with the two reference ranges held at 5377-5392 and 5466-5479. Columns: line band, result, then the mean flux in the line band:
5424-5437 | -0.8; 16.3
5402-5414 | -0.7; 16.2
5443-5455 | -2.2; 18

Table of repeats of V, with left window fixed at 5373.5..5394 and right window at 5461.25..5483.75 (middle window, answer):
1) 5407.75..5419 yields -1.02 A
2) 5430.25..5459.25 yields -2.15 A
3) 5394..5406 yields 0.13 A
